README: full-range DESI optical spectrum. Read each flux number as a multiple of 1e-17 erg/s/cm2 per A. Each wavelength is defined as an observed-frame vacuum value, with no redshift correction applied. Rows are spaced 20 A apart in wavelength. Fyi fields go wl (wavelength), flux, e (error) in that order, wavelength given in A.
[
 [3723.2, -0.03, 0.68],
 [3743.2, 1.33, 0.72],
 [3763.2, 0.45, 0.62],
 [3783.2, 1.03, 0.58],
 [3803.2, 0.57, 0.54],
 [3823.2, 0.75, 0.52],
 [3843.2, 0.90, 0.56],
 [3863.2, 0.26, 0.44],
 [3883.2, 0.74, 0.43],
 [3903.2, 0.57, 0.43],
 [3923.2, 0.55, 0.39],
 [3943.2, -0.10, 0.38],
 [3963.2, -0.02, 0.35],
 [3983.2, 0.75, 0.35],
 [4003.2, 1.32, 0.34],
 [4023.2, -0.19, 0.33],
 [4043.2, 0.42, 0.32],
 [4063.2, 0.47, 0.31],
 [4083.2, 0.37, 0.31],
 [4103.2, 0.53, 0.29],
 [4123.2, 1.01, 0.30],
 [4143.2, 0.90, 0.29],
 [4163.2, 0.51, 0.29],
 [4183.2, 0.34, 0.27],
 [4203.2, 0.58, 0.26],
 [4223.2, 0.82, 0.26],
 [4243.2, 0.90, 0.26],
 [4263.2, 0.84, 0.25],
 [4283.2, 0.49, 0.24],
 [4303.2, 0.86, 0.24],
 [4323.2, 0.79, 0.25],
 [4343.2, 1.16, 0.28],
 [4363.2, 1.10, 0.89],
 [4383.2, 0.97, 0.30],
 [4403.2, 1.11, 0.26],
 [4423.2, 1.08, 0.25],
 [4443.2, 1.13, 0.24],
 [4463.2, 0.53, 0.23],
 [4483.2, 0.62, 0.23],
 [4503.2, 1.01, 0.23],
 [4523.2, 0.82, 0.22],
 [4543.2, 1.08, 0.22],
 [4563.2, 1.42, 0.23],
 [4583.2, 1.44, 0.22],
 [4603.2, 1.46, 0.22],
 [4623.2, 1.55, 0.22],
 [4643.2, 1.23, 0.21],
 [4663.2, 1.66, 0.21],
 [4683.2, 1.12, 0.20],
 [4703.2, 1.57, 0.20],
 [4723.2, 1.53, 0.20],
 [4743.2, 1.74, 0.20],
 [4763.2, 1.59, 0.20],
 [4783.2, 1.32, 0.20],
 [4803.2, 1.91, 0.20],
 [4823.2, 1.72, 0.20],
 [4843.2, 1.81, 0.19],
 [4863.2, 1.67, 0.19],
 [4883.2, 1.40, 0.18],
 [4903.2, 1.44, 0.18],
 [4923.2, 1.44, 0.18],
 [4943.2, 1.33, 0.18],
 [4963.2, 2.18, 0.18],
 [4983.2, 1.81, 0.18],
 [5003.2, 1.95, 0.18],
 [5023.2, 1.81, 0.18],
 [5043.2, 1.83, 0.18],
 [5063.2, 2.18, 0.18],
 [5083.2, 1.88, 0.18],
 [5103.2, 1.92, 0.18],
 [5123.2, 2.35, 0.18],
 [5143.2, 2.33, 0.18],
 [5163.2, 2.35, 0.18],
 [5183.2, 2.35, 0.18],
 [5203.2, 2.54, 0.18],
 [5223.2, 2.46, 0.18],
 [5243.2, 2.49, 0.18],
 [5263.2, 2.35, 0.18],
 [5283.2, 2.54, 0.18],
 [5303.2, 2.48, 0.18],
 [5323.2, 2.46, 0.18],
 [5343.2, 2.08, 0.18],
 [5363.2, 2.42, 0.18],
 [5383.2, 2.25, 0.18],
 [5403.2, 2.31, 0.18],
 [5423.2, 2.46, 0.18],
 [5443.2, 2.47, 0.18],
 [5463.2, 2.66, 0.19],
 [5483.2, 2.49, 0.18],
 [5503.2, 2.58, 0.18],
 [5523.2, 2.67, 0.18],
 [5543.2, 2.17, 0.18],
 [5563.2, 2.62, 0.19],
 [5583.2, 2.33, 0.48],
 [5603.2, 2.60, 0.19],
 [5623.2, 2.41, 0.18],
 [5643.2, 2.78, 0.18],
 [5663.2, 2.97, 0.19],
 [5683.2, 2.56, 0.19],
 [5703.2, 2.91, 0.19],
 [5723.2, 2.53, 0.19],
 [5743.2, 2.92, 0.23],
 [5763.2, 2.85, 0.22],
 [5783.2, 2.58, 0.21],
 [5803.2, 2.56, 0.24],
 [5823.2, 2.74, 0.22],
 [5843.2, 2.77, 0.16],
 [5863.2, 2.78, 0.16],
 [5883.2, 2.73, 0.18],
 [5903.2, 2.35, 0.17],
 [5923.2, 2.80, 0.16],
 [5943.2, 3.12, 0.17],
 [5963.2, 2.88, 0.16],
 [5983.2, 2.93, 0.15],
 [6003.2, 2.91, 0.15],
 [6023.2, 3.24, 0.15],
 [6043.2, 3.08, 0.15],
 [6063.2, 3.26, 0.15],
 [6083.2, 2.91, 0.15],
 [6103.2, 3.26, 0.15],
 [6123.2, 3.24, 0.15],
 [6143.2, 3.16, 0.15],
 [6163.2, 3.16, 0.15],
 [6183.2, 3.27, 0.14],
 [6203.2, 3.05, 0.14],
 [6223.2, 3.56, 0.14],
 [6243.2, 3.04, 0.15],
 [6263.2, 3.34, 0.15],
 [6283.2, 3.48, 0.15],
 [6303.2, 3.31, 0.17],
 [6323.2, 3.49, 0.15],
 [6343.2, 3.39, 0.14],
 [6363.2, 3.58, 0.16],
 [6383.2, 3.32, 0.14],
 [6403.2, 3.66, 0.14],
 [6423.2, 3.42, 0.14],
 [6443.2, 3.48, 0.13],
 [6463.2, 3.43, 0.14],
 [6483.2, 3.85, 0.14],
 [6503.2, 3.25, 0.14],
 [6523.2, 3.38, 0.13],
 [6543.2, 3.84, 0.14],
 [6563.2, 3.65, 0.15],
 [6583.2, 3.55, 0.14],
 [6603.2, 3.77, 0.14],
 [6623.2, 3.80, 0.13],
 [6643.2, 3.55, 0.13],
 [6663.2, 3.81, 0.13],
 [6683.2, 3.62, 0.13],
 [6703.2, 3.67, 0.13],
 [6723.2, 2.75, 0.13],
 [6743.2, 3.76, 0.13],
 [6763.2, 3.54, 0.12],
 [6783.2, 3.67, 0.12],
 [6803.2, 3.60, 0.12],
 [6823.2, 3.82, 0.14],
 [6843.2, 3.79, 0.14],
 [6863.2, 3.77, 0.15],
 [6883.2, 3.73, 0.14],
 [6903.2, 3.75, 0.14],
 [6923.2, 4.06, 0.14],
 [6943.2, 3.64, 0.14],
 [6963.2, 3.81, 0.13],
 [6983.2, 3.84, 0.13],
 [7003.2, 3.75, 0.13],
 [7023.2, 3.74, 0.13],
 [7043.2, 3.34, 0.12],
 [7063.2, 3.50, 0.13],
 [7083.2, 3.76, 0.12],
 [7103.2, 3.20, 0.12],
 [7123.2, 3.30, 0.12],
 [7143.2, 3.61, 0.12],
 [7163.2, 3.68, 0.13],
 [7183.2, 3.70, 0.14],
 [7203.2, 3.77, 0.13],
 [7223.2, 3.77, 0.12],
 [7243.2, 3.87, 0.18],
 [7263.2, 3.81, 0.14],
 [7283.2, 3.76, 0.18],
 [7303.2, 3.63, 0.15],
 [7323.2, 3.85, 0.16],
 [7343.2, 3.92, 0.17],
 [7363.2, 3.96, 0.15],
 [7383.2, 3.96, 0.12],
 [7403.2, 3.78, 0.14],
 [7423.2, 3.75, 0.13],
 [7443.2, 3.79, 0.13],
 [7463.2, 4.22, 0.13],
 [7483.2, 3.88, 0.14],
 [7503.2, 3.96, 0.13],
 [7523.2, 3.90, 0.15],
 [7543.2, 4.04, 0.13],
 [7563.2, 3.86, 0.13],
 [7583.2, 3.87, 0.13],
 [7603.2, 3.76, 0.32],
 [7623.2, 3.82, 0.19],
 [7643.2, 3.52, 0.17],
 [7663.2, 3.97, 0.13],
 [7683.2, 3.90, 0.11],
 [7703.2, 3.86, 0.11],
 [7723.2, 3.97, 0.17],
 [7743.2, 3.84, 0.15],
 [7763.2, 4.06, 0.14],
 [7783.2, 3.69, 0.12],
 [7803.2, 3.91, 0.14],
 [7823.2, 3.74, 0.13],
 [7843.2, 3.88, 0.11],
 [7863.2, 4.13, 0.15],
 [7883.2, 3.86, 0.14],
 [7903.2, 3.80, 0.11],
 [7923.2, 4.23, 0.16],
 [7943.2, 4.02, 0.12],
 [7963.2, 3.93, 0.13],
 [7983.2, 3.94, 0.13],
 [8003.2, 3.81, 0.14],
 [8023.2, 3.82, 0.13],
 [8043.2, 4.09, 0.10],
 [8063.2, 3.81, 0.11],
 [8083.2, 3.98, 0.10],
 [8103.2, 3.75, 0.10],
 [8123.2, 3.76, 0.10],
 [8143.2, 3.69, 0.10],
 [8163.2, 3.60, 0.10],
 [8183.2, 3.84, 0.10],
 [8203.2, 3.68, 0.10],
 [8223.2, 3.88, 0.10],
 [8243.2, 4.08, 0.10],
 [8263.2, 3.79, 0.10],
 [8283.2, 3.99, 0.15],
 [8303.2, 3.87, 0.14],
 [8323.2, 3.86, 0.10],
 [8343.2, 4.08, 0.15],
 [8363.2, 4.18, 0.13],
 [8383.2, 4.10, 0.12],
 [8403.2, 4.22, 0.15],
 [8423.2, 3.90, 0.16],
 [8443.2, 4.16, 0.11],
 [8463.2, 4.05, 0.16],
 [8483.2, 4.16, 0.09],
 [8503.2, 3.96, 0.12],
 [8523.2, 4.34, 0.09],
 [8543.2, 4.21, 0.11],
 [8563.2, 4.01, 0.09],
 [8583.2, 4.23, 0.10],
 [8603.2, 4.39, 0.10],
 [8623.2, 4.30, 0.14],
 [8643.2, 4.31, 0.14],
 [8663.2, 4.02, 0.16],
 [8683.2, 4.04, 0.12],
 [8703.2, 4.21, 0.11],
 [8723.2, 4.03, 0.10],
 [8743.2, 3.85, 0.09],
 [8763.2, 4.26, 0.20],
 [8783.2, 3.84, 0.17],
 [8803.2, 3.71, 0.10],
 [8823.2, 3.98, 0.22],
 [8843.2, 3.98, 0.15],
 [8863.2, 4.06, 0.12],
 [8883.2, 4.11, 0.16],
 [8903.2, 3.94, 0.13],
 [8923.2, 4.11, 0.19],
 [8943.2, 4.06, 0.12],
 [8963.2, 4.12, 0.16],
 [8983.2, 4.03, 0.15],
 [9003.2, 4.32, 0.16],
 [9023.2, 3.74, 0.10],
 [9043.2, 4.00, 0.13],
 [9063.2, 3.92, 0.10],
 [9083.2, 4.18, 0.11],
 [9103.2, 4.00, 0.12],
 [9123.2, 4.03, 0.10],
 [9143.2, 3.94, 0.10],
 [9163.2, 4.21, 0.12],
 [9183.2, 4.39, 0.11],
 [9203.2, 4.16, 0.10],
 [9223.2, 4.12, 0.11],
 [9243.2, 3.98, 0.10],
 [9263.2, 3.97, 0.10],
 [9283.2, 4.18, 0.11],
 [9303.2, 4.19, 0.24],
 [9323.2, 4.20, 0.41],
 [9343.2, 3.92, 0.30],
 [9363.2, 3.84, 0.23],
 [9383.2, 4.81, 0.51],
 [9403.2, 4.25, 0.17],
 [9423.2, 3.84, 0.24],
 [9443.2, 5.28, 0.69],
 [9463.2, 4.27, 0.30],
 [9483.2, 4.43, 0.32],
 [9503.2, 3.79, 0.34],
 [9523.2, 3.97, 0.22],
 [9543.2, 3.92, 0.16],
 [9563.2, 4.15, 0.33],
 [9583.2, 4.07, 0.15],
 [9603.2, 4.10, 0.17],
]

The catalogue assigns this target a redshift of 0.140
